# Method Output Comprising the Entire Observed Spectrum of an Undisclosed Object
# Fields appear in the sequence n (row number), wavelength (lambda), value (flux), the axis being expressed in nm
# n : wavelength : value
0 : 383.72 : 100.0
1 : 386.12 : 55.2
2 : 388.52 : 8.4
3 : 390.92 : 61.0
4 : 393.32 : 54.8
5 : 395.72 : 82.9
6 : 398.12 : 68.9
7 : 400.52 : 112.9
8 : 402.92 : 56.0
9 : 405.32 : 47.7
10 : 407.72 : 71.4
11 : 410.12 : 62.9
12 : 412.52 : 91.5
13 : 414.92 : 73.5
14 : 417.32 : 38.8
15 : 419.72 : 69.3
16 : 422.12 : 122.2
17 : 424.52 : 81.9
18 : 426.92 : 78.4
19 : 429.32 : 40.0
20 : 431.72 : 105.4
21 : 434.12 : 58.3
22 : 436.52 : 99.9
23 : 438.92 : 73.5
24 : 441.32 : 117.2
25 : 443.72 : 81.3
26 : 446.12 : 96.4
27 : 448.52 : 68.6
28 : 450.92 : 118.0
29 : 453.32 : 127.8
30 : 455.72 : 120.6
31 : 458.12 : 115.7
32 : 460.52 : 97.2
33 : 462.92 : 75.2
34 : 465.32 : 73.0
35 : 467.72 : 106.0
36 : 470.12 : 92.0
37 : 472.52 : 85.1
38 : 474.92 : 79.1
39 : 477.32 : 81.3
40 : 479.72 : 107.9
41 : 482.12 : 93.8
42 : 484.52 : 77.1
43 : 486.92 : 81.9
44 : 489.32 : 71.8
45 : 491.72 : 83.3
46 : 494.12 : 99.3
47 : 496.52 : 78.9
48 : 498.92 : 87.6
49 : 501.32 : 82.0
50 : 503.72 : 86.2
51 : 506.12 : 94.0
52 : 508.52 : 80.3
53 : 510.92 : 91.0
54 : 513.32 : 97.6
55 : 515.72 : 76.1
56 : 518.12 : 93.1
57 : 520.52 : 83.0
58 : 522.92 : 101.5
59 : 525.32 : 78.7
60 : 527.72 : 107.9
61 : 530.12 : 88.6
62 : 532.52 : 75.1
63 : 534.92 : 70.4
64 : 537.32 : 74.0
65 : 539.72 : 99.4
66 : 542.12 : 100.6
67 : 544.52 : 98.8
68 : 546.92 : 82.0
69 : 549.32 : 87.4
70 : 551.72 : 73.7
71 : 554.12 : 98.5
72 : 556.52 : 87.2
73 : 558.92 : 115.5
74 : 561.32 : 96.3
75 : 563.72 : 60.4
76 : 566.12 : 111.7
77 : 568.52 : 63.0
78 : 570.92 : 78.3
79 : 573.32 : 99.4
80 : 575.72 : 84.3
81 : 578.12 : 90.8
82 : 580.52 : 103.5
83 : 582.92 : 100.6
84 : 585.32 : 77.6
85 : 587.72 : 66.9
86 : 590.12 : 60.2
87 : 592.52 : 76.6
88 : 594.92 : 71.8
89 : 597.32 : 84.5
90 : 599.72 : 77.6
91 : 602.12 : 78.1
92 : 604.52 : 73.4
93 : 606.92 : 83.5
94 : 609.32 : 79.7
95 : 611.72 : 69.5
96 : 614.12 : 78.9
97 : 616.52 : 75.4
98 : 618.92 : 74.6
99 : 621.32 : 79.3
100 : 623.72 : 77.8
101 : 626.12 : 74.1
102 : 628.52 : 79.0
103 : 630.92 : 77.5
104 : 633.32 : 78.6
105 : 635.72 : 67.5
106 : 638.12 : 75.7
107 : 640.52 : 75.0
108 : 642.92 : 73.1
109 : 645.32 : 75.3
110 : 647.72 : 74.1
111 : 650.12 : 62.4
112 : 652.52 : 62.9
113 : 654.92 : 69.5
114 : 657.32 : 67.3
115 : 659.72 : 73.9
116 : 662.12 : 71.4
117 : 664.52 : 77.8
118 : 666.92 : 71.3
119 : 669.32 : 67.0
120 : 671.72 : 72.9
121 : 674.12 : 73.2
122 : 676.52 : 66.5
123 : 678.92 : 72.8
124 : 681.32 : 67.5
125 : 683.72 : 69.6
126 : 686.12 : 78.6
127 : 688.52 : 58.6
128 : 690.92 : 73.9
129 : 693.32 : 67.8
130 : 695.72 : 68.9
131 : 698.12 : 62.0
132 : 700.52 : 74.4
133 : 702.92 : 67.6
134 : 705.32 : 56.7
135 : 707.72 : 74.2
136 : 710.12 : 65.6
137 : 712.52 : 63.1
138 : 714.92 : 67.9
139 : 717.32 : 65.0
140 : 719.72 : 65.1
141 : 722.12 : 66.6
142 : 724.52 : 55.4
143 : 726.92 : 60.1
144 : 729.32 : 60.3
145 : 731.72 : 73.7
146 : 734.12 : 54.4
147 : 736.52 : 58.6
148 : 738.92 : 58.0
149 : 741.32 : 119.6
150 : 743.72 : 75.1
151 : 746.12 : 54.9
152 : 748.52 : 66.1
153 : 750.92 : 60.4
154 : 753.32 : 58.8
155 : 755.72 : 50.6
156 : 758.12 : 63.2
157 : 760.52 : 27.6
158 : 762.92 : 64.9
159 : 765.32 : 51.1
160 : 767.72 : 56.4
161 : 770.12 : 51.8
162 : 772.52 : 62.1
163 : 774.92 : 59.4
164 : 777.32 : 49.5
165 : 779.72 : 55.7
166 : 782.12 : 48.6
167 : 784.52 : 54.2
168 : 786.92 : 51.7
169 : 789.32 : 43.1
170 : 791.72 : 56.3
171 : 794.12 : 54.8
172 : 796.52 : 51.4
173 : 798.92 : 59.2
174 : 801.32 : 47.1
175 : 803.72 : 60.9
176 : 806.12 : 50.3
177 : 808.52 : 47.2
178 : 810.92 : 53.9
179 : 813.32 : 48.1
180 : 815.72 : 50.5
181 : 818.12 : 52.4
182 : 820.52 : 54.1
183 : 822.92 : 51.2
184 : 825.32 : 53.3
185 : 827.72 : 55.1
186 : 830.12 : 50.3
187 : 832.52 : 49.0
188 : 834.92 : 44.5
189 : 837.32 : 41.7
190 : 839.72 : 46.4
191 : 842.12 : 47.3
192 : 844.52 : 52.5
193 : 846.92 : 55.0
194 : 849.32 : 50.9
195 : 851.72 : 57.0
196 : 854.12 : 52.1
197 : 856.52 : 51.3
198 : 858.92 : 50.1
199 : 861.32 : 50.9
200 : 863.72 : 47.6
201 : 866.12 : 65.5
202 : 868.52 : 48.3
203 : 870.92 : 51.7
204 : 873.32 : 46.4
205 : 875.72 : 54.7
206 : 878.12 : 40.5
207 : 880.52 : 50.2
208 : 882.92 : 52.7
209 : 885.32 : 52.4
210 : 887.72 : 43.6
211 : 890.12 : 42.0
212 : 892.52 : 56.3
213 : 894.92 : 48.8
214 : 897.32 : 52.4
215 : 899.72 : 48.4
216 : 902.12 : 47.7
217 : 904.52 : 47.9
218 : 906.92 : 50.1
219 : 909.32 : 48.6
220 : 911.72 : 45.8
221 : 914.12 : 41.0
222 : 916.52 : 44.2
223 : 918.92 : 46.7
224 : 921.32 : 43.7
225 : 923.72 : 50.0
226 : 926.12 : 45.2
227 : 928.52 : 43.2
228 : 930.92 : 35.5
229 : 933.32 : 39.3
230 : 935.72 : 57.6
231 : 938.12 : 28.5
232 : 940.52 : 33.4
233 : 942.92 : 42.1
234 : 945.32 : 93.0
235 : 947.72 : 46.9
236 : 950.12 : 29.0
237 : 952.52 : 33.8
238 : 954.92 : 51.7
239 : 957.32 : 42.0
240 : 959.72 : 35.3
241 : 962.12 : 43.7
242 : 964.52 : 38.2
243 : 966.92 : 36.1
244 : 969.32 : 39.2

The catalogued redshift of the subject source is 0.130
